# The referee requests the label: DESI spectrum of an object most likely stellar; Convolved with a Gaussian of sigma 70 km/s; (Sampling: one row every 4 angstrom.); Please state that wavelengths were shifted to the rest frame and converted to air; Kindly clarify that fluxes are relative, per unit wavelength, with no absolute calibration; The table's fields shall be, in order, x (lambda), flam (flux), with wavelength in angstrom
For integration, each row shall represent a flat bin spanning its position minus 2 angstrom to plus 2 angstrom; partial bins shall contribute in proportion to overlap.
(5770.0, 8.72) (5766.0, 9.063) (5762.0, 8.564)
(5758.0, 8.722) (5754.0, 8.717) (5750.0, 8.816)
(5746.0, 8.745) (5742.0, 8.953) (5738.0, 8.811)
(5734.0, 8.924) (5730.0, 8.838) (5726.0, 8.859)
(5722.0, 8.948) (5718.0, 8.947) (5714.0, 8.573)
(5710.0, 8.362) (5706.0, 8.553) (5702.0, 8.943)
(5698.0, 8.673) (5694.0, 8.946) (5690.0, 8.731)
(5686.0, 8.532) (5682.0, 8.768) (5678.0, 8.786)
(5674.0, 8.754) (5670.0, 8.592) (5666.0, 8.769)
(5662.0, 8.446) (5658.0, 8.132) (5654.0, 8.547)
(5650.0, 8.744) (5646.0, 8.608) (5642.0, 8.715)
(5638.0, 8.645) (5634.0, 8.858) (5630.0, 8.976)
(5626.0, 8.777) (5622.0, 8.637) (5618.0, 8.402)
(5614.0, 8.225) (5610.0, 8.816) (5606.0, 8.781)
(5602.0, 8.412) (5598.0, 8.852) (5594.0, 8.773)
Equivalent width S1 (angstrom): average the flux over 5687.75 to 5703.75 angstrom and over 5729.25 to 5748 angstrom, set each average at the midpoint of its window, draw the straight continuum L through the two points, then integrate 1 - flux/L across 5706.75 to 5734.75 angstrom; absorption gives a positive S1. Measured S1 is 0.2 angstrom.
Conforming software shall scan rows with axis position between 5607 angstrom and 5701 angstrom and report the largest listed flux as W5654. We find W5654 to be 8.976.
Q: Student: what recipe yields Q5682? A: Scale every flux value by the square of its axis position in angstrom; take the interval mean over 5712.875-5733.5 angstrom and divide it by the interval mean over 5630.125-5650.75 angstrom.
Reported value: 1.04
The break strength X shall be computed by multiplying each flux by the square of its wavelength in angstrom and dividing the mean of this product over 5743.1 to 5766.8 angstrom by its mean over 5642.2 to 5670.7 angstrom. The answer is 1.06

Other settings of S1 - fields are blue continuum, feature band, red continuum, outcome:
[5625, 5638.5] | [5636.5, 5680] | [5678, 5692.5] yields 0.8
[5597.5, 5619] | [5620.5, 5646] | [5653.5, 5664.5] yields -0.9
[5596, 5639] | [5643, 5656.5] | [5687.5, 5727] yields 0.1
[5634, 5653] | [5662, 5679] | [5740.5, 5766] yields 0.0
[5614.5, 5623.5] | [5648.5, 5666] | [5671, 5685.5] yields 0.3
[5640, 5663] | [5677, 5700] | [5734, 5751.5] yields -0.2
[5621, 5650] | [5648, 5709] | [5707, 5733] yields 0.7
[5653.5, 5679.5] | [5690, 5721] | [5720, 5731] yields 0.2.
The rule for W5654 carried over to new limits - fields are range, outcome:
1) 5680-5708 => 8.946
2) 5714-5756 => 8.953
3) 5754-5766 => 9.063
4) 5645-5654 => 8.744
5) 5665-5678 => 8.786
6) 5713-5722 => 8.948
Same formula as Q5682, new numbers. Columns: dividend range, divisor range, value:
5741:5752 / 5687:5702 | 1.02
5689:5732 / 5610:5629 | 1.06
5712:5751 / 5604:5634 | 1.06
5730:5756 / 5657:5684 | 1.05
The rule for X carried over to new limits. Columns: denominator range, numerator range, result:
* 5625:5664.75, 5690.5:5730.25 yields 1.04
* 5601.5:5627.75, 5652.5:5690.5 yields 1.02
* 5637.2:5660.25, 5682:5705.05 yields 1.04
